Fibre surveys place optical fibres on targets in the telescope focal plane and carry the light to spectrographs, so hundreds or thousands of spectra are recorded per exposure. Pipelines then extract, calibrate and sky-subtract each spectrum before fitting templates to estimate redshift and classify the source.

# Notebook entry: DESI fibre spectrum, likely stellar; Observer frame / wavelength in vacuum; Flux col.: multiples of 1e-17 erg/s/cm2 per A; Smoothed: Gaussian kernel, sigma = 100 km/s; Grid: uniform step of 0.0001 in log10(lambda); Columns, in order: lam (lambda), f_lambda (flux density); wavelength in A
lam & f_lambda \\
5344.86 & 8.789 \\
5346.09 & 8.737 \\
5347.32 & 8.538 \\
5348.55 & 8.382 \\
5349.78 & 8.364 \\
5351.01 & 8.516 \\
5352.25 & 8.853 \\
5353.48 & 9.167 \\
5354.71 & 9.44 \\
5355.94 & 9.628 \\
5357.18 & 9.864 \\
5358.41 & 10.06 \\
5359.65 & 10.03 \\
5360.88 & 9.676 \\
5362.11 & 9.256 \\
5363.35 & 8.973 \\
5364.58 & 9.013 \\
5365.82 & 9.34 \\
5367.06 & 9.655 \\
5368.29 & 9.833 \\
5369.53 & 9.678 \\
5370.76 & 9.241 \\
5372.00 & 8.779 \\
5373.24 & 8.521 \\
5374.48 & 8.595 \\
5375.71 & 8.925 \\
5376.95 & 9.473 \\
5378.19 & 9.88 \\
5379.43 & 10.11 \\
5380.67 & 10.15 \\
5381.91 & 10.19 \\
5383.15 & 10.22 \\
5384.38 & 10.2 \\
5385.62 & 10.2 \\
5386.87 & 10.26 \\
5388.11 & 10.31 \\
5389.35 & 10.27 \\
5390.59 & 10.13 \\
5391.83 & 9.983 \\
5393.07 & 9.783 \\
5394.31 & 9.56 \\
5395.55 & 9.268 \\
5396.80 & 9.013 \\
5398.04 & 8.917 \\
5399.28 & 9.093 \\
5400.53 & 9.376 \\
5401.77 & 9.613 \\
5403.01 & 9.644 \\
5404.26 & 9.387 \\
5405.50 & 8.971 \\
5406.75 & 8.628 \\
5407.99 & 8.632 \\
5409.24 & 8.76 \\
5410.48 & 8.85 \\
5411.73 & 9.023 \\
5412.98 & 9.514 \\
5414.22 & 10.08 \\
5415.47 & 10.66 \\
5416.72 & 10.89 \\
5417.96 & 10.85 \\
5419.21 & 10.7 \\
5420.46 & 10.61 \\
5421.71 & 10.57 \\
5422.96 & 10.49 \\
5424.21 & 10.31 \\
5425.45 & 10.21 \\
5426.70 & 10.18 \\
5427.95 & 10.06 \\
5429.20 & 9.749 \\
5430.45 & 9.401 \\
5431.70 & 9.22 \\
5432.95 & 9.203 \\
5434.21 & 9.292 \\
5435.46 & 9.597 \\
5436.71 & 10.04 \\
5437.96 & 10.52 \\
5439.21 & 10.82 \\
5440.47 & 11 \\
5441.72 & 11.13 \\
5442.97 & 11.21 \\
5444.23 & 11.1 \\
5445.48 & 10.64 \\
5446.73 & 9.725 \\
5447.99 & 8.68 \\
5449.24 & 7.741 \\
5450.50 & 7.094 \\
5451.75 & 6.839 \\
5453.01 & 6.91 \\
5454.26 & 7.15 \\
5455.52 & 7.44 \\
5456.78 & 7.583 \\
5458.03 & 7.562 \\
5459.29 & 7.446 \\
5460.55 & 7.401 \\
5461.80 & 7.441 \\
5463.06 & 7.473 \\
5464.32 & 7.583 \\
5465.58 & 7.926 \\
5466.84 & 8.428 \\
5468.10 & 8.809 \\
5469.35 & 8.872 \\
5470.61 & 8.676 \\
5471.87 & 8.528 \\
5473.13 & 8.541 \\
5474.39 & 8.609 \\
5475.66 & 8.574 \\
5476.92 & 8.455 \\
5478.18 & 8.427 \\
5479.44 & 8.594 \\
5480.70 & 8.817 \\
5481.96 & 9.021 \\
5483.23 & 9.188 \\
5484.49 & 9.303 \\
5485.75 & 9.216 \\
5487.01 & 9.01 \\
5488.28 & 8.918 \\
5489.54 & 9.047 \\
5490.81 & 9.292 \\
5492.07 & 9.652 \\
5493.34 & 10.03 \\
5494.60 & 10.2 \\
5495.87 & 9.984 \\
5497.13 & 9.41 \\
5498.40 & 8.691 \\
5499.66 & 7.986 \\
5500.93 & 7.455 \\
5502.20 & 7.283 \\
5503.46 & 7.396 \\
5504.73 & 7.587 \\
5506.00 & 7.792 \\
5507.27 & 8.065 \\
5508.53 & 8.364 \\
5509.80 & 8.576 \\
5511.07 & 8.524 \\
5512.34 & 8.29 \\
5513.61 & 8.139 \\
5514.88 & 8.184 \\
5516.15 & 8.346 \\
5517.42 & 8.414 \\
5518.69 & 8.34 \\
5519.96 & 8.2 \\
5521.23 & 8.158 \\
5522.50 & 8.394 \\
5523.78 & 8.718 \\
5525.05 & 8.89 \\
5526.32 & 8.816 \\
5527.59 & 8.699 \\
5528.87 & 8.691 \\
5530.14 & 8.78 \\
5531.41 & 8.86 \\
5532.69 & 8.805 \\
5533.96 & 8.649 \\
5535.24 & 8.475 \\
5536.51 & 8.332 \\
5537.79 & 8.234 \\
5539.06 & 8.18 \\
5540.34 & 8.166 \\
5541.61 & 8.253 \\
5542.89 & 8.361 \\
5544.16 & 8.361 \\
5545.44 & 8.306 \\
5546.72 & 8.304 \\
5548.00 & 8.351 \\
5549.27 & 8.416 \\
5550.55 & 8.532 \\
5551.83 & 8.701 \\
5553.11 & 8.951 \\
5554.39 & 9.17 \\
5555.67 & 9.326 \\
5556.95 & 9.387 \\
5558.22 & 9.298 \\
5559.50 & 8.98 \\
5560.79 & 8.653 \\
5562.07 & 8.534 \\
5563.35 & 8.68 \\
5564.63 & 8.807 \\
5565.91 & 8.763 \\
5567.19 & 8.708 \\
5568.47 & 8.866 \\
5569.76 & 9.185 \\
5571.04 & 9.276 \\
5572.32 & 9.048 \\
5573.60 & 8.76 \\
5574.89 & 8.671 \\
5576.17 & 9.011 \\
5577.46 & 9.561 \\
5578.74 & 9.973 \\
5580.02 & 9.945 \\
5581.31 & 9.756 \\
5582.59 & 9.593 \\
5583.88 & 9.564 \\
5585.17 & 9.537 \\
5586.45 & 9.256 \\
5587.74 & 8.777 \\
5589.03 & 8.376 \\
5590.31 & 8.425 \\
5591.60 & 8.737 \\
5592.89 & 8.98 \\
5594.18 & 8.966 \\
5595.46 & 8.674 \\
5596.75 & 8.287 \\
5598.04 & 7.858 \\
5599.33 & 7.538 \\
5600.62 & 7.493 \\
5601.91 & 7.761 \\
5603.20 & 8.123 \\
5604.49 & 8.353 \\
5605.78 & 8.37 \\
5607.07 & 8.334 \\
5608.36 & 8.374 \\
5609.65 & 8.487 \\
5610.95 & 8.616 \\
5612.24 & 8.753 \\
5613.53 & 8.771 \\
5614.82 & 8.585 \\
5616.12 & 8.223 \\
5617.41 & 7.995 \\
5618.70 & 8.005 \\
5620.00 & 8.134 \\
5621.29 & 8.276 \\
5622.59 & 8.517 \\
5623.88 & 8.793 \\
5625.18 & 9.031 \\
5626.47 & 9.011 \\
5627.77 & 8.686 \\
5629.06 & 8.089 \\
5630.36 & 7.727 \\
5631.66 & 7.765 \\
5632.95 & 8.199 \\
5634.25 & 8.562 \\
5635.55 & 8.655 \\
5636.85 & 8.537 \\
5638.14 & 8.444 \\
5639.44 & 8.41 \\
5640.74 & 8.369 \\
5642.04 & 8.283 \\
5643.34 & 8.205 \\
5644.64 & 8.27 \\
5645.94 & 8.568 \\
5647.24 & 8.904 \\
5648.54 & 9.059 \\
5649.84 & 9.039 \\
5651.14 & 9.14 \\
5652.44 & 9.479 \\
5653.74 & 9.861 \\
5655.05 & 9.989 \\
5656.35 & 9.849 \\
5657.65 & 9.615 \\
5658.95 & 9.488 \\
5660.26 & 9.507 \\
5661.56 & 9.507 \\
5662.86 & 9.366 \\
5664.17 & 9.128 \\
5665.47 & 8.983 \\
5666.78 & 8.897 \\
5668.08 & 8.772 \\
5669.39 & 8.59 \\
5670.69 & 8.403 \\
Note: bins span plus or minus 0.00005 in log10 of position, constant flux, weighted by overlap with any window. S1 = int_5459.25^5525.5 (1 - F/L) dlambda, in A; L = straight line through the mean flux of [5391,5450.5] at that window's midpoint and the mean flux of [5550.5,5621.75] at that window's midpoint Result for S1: 5.80 A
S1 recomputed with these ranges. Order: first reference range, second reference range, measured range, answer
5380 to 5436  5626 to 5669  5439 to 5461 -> 2.1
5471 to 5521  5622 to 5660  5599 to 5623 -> 1.4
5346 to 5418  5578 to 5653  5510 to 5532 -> 1.1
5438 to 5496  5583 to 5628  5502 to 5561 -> 1.3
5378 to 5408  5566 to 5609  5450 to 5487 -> 4.7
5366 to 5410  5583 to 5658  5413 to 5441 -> -2.5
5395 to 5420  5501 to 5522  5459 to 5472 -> 1.0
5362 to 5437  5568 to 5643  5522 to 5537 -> 0.5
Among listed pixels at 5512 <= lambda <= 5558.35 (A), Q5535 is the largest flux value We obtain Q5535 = 9.387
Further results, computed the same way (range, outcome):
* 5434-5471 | 11.21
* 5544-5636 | 9.973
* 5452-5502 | 10.2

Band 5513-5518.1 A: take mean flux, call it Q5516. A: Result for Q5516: 8.27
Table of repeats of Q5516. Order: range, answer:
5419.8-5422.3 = 10.6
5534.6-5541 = 8.28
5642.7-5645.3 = 8.24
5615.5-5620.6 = 8.09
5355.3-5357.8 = 9.74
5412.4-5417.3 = 10.3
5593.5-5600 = 8.27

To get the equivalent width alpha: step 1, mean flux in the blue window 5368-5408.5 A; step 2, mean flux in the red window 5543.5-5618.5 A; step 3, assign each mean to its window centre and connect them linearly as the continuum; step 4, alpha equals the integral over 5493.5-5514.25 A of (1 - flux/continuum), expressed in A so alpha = 1.52 A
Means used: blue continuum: 9.54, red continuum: 8.74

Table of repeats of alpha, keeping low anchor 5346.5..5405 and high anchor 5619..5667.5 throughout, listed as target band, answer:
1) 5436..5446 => -1.6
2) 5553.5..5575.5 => 0.1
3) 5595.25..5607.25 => 1.2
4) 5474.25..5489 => 0.6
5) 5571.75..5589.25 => -0.6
